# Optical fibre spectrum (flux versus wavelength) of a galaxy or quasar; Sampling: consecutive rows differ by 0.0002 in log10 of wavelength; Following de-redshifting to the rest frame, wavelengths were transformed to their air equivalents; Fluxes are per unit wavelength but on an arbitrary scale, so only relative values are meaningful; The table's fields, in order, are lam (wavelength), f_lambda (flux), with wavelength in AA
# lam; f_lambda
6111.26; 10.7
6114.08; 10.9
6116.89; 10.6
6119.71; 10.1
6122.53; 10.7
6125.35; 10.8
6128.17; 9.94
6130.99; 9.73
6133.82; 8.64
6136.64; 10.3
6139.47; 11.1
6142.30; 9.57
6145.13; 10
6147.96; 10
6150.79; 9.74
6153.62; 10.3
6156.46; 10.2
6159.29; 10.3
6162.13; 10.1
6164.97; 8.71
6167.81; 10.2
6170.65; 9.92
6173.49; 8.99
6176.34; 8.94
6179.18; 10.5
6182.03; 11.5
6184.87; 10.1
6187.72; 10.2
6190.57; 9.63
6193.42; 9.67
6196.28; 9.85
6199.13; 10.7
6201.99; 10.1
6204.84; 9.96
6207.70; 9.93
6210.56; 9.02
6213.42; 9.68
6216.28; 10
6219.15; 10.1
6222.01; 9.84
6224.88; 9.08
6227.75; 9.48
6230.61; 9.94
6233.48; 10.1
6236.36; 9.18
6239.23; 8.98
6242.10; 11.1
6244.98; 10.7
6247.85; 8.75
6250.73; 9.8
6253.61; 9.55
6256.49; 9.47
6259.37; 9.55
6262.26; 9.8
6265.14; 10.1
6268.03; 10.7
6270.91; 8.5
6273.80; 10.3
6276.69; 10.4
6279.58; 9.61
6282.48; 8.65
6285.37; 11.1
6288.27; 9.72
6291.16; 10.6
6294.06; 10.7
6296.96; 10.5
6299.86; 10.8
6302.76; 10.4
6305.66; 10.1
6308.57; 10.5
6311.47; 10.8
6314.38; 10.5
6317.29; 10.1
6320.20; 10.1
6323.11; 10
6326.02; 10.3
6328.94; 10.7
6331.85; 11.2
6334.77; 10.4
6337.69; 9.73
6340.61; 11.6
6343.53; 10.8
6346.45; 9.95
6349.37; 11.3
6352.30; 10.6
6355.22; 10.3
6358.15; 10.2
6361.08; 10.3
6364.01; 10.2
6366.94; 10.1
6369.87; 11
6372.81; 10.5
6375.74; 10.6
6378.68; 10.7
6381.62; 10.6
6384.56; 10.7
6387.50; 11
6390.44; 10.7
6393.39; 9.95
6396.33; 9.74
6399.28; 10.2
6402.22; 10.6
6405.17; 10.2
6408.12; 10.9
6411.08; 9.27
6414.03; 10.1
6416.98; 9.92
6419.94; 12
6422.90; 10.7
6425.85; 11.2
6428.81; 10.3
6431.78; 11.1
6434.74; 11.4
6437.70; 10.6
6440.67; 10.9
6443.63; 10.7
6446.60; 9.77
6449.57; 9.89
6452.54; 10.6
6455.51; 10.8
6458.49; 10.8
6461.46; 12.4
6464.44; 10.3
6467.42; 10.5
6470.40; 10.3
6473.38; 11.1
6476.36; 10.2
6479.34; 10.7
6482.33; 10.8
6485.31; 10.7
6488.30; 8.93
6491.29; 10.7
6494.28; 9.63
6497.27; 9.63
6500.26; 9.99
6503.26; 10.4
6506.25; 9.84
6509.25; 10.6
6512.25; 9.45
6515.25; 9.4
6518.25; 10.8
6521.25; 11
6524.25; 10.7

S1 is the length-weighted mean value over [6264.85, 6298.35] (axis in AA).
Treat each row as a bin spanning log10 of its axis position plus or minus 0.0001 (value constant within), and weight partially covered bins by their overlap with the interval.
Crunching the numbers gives 10.1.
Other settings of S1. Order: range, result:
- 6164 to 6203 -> 9.94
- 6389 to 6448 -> 10.5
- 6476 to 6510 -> 10.2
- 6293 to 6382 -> 10.5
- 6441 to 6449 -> 10.3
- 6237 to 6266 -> 9.76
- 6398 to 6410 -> 10.4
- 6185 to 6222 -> 9.91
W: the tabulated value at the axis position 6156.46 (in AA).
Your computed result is 10.2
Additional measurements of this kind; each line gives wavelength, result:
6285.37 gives 11.1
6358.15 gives 10.2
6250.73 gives 9.8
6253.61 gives 9.55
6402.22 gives 10.6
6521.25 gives 11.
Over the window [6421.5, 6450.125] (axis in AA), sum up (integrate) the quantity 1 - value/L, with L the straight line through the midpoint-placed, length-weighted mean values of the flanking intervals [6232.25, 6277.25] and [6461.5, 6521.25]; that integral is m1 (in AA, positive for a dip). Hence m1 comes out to -1.4 AA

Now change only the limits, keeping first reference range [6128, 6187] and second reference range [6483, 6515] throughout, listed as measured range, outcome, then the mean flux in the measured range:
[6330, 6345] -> -1.17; 10.7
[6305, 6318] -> -0.62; 10.4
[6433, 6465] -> -2.50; 10.8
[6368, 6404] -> -1.96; 10.5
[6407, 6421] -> -0.57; 10.4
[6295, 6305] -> -0.58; 10.5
